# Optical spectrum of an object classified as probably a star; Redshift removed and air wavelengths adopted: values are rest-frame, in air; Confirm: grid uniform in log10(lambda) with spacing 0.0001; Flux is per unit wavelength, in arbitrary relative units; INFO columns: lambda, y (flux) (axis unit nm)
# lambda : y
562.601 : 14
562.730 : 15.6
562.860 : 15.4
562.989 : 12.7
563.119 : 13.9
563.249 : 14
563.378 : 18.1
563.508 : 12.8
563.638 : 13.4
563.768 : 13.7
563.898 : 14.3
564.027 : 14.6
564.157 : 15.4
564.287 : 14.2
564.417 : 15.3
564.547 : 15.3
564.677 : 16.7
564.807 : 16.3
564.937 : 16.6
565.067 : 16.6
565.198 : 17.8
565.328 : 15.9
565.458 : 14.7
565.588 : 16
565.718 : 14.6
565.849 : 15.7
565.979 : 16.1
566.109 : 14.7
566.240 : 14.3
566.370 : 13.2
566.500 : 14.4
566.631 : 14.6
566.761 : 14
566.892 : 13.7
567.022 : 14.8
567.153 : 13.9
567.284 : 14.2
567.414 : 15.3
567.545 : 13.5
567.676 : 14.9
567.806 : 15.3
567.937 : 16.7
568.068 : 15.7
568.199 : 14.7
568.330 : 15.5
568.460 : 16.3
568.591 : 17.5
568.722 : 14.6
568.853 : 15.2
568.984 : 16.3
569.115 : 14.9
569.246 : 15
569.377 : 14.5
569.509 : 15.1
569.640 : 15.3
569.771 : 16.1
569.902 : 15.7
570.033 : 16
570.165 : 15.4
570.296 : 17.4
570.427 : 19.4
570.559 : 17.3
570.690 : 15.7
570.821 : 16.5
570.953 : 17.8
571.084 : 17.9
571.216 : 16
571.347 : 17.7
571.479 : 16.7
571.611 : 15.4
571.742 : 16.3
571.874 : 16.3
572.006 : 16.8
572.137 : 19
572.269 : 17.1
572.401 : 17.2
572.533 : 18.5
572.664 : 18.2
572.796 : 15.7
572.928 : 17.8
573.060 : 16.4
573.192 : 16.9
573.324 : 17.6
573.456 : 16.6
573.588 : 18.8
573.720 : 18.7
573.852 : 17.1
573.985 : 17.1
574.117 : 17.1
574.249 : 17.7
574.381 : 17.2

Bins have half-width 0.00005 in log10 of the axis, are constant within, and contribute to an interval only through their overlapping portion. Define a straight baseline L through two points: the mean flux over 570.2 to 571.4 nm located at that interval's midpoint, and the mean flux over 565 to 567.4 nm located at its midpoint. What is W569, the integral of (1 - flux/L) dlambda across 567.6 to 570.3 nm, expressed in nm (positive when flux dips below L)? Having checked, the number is 0.124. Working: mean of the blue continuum 15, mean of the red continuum 17.3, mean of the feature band 15.6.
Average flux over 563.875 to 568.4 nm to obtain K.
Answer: 15.1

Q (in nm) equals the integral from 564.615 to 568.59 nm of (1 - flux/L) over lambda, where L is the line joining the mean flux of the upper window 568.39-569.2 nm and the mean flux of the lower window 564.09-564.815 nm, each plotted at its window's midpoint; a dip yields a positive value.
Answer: 0.09 nm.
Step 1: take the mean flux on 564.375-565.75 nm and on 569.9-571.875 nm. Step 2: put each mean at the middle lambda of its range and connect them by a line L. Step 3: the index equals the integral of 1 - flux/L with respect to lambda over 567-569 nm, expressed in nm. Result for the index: 0.14 nm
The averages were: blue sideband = 16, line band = 15.3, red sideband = 16.8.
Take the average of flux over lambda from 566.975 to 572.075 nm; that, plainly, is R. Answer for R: 15.9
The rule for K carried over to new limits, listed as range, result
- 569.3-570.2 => 15.4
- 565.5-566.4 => 15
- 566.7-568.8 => 15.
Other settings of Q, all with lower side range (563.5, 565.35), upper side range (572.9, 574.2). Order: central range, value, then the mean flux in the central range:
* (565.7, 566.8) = 0.08 nm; 14.6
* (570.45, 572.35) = 0.00 nm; 16.9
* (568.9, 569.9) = 0.07 nm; 15.3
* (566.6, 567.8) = 0.12 nm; 14.4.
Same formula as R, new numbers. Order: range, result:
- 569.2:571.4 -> 16.4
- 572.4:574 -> 17.4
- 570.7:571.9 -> 16.7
